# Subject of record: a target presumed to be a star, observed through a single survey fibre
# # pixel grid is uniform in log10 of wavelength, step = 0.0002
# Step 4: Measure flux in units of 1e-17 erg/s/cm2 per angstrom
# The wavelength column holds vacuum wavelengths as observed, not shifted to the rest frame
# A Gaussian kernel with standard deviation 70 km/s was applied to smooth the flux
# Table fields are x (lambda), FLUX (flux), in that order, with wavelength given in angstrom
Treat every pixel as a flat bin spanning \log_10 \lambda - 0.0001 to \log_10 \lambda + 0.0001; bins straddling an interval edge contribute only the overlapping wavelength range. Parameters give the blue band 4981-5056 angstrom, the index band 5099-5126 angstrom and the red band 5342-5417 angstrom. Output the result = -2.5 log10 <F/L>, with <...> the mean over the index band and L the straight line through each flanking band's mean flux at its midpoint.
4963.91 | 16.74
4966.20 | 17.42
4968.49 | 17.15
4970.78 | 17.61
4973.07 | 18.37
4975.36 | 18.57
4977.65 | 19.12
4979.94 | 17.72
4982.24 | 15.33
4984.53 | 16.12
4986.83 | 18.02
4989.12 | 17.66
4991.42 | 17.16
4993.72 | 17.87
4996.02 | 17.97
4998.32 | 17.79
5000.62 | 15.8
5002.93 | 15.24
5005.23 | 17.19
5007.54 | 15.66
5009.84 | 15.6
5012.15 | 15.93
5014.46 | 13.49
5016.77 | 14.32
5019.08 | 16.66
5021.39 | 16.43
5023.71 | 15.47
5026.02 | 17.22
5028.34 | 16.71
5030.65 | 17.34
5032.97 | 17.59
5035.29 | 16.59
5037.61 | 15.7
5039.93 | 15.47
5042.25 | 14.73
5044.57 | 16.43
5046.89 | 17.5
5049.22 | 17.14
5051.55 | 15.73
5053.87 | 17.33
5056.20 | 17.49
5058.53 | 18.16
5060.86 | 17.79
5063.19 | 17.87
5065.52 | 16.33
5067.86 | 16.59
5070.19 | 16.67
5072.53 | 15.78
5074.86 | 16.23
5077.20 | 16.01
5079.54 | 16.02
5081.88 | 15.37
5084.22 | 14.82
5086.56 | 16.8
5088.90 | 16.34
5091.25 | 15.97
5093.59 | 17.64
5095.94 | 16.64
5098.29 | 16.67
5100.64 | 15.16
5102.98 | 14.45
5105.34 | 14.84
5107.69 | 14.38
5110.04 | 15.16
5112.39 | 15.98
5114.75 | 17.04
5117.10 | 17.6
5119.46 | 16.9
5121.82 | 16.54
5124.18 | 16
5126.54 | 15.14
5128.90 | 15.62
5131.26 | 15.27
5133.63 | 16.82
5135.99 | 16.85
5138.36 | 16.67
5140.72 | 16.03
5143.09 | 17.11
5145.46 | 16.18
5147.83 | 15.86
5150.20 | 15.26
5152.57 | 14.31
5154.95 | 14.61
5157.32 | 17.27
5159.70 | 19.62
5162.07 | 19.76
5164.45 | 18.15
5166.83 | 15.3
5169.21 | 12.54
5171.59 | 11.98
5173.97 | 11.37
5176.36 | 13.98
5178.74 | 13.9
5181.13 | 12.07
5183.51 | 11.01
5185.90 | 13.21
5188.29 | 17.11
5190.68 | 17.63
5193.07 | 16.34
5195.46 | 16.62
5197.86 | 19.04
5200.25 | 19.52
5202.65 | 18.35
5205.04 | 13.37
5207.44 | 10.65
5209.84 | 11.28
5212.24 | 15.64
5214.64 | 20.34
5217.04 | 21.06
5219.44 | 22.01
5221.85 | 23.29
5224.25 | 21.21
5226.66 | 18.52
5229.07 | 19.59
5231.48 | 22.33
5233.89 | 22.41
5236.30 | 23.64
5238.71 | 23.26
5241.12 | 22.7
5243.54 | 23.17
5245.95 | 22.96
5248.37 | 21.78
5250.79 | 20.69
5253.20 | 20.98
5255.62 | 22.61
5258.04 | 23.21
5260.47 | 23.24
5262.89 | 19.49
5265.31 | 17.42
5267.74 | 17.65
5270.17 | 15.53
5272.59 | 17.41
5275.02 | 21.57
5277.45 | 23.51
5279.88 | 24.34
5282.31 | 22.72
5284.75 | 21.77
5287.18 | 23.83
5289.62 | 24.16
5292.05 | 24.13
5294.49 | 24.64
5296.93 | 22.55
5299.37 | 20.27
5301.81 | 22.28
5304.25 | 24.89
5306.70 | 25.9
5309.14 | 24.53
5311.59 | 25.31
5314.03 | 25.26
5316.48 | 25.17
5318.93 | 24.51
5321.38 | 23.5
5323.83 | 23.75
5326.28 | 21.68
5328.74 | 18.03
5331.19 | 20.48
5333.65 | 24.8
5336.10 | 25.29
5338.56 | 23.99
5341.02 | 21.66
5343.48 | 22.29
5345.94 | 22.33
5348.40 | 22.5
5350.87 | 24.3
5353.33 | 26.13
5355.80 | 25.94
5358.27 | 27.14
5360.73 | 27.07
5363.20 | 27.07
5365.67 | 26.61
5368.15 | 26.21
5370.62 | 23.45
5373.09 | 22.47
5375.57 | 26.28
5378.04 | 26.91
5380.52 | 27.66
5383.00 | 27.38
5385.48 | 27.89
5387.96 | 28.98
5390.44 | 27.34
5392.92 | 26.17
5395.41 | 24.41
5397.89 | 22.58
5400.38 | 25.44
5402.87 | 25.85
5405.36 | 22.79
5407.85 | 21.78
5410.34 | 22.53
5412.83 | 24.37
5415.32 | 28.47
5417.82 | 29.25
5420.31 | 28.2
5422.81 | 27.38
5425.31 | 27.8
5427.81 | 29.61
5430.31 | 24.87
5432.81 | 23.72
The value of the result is 0.18 mag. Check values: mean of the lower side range 16.4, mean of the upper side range 25.4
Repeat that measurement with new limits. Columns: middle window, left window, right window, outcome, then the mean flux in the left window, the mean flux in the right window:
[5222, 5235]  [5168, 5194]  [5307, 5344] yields -0.24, 13.7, 23.4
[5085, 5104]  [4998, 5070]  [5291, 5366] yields 0.11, 16.4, 24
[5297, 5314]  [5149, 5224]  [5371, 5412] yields -0.12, 16.1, 25.4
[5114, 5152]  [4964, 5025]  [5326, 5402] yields 0.21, 16.8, 24.9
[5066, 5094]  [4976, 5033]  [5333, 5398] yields 0.14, 16.6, 25.4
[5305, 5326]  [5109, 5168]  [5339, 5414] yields -0.08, 16.4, 25.1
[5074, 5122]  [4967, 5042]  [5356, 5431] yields 0.18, 16.7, 26.1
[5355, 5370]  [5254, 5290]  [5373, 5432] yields -0.08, 21.2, 26.2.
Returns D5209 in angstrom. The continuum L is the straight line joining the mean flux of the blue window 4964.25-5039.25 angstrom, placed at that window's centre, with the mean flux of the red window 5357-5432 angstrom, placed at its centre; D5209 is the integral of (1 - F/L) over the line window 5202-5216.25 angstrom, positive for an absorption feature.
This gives 4.4 angstrom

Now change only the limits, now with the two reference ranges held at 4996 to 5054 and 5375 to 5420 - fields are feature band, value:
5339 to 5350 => 1.0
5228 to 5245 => -0.6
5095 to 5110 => 2.4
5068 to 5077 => 0.6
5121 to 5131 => 1.6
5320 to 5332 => 1.2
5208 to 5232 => 2.4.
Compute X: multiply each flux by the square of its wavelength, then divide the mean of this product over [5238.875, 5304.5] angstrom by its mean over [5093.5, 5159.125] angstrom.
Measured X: 1.4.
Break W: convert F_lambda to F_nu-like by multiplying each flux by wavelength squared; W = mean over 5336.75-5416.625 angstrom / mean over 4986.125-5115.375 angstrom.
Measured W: 1.7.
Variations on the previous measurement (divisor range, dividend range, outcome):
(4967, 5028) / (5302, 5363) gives 1.64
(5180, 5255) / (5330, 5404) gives 1.42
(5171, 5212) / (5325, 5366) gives 1.73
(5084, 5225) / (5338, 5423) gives 1.72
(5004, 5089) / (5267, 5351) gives 1.54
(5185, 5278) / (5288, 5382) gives 1.29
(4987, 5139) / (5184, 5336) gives 1.39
